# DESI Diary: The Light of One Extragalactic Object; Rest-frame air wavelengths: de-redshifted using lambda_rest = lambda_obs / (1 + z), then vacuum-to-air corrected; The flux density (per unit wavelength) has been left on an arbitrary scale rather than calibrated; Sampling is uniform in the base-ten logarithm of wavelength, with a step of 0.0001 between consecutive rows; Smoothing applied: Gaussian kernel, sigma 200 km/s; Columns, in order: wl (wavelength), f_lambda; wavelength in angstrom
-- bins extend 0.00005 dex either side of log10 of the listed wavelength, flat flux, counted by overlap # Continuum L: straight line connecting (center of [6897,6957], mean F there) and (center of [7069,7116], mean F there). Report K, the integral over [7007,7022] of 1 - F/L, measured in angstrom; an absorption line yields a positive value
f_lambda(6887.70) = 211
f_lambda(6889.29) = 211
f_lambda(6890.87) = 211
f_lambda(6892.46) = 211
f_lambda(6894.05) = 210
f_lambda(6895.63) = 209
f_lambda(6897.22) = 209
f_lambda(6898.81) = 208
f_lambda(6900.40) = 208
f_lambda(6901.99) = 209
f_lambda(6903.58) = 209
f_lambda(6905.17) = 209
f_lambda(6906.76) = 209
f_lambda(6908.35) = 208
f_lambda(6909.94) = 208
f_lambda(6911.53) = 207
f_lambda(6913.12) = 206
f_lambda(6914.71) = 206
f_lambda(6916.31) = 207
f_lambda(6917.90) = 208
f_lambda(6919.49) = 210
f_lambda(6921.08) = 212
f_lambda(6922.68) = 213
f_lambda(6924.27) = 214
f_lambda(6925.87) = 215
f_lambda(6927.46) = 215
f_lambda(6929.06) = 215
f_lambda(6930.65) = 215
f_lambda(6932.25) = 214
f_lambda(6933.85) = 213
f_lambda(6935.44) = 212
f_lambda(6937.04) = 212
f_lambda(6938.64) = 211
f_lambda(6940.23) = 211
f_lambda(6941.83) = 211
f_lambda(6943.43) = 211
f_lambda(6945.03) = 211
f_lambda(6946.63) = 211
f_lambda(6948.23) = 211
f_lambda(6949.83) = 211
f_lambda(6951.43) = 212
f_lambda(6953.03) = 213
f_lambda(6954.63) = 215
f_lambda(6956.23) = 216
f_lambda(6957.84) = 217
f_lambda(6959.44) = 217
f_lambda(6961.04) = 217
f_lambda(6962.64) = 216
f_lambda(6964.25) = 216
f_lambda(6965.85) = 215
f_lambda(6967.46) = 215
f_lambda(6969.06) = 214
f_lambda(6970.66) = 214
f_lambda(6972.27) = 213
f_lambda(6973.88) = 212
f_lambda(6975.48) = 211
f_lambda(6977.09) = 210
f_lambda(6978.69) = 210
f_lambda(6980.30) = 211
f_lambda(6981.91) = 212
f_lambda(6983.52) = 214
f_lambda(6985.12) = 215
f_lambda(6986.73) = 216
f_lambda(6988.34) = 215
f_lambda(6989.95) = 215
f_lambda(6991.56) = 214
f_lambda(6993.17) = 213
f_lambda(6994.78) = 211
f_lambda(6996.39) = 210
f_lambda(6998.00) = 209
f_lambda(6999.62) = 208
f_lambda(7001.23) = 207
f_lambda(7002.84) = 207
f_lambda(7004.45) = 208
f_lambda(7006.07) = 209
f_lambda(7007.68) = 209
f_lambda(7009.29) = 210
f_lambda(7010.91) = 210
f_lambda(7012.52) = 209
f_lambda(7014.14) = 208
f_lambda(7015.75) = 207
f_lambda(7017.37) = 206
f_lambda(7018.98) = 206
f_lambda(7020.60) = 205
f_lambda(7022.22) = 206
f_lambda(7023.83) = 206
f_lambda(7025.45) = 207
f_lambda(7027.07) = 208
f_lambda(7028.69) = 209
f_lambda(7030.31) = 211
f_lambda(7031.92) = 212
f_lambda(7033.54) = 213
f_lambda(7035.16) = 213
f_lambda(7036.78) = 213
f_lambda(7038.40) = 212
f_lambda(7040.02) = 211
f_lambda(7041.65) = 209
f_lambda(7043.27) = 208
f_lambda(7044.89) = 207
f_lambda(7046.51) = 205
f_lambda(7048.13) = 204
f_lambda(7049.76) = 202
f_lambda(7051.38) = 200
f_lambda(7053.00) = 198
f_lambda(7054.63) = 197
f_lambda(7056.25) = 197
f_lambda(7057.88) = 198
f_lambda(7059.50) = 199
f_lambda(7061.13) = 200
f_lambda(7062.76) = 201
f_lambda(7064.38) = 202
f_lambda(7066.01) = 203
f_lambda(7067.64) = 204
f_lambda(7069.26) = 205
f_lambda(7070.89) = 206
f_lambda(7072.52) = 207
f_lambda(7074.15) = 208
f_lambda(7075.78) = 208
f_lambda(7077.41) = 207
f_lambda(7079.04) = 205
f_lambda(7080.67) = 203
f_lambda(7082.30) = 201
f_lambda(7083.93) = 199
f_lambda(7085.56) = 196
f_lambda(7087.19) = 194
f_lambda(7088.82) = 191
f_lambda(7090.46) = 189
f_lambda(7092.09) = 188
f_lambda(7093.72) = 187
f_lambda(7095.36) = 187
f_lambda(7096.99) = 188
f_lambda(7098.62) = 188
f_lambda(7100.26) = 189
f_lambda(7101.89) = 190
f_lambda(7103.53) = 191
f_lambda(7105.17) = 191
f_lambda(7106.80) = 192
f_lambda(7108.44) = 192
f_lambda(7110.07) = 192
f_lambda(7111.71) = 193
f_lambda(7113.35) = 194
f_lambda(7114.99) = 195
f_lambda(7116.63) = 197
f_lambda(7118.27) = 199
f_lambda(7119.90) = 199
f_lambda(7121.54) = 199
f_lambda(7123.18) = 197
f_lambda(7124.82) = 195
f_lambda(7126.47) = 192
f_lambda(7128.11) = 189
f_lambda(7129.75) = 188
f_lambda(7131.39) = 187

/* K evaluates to -0.4 angstrom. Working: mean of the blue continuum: 211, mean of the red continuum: 196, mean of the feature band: 208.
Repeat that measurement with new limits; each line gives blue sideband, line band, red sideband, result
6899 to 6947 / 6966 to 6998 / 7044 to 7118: -1.1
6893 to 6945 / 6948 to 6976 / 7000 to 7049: -0.6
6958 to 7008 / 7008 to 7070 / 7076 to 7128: -0.6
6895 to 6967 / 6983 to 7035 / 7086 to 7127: -1.7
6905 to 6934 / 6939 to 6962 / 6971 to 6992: -0.1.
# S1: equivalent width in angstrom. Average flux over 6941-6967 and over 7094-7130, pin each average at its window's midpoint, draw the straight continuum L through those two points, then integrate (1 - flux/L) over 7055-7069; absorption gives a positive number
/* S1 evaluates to -0.1 angstrom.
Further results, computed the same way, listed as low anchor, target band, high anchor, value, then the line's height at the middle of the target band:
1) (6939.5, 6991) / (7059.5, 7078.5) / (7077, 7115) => -0.7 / 197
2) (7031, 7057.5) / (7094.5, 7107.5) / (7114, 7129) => 0.6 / 198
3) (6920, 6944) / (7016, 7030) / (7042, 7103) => -0.2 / 204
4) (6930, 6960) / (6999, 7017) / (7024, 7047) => 0.2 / 211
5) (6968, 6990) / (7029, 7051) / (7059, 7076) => -0.3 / 207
